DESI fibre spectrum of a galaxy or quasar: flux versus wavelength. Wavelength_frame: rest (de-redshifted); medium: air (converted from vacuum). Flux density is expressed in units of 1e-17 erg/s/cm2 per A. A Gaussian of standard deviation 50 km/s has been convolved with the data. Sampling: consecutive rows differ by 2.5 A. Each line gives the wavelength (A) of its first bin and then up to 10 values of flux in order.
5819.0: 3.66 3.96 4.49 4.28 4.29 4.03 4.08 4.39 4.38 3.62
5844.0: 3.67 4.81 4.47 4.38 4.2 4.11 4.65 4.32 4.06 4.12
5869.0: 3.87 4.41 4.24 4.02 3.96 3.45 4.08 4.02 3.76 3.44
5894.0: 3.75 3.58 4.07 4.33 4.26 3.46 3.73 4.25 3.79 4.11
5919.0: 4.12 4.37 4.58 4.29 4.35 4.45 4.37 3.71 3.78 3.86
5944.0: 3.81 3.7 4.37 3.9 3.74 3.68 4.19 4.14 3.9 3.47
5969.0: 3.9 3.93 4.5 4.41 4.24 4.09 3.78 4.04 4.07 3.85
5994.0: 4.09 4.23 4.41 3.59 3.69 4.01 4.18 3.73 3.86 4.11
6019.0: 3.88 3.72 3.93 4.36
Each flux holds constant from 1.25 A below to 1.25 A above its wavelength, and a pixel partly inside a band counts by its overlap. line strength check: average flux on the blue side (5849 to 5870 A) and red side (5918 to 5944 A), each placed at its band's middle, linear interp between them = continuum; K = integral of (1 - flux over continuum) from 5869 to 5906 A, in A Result 2.34 A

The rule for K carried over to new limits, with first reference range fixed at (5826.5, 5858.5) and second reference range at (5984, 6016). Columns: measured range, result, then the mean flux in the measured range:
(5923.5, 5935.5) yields -0.9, 4.38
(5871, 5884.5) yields 0.5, 4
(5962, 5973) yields 0.5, 3.84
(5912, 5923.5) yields -0.1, 4.14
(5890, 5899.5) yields 1.0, 3.68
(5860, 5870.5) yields 0.2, 4.11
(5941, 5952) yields 0.3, 3.93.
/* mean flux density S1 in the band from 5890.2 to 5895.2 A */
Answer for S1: 3.6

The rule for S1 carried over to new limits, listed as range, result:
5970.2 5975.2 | 4.21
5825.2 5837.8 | 4.22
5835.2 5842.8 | 4.13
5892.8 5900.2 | 3.8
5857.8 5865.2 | 4.34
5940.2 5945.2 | 3.83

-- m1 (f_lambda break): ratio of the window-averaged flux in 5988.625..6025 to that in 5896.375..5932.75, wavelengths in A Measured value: 0.96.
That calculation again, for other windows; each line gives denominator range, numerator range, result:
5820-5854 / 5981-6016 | 0.94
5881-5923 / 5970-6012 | 1.03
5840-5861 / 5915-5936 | 1.01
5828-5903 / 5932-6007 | 0.98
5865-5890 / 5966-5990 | 1.02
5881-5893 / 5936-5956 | 1.02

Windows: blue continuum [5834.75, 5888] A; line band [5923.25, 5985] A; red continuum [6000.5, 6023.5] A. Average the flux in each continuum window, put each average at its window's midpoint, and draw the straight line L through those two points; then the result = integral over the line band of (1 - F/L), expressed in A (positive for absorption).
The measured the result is -1.0 A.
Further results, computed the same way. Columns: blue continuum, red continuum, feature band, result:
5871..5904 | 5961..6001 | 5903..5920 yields 0.0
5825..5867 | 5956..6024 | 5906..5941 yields 0.0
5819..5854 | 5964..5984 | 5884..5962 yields 2.0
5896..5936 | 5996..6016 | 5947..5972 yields 0.8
